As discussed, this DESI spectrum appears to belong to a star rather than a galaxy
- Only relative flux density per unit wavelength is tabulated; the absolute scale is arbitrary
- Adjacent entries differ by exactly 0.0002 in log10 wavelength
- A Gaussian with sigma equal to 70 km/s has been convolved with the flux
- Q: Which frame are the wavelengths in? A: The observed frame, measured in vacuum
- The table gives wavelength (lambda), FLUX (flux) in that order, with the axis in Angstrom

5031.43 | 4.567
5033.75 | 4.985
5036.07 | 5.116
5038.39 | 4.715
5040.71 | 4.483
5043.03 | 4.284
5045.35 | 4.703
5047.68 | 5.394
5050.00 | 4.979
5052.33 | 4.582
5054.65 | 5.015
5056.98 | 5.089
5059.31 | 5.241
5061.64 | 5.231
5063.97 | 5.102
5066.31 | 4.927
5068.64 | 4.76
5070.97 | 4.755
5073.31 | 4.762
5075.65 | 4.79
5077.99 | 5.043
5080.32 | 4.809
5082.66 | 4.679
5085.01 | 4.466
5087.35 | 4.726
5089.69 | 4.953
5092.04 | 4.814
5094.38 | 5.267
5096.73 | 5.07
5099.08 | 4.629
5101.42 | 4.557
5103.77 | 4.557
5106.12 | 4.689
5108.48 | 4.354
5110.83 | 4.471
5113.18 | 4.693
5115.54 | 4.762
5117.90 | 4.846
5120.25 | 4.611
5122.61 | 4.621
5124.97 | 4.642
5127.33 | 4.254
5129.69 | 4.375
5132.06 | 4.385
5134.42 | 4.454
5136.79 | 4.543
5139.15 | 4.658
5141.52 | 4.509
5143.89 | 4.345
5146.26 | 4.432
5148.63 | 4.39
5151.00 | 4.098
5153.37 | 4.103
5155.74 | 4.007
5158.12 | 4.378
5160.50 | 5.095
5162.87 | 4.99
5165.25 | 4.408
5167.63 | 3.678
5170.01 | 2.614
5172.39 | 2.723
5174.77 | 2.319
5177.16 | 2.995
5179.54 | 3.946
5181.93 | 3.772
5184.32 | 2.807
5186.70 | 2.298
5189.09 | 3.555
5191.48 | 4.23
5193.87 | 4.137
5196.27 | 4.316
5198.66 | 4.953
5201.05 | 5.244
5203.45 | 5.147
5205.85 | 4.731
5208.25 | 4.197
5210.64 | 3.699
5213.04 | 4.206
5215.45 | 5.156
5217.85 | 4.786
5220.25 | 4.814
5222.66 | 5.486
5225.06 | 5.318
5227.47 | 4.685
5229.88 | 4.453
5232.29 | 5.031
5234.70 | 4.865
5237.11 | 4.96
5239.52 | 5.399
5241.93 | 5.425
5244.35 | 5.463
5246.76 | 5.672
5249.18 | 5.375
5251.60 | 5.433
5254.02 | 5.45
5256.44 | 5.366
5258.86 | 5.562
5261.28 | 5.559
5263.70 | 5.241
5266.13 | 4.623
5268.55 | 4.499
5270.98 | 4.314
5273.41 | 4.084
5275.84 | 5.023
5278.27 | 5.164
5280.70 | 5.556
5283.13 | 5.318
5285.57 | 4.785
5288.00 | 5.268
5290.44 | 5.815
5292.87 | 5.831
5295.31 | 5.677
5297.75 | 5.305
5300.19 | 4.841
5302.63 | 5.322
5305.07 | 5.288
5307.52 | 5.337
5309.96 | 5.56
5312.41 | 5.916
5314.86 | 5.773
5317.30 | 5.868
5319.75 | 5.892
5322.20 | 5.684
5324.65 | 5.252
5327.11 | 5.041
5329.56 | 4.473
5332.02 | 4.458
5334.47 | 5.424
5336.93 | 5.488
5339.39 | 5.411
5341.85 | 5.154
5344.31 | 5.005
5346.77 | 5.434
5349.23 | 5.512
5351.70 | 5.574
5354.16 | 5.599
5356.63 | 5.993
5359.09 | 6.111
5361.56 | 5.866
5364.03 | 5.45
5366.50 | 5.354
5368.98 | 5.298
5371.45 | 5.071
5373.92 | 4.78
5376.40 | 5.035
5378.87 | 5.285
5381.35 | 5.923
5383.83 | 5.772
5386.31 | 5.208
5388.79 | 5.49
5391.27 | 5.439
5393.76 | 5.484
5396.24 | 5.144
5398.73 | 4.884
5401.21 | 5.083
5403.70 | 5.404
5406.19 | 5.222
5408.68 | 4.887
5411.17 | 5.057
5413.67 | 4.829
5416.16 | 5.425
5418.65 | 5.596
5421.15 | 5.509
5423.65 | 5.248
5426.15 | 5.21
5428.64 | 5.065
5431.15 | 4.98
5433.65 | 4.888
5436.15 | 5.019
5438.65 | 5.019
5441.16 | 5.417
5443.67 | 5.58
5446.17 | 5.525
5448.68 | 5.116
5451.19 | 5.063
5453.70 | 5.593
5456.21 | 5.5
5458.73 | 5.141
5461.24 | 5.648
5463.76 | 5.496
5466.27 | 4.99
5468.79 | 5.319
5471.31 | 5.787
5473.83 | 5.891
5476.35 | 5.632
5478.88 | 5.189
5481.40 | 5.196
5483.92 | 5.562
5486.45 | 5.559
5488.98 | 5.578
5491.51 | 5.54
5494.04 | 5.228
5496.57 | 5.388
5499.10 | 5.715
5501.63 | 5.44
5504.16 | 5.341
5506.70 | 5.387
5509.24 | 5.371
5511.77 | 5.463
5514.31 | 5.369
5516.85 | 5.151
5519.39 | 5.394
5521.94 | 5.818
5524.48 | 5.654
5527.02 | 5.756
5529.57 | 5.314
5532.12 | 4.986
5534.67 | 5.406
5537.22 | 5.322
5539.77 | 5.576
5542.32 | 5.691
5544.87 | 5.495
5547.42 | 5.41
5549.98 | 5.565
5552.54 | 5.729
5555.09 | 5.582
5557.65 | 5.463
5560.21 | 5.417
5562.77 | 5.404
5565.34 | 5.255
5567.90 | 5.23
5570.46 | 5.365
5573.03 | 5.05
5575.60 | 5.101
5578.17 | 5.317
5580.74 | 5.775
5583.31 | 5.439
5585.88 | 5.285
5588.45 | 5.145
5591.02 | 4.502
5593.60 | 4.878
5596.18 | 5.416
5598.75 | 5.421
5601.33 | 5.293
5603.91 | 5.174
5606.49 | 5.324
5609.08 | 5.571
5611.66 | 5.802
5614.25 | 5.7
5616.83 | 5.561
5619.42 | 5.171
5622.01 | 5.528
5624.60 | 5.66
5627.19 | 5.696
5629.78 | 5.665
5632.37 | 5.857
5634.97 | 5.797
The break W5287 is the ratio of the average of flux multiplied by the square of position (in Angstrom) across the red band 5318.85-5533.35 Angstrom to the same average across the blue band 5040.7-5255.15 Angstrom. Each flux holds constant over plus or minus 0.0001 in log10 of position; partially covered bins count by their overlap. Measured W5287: 1.3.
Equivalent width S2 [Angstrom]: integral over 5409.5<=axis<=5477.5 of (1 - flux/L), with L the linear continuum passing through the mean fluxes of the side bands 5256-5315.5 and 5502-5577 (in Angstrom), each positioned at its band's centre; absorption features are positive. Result 0.4 Angstrom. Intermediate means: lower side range 5.23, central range 5.31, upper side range 5.42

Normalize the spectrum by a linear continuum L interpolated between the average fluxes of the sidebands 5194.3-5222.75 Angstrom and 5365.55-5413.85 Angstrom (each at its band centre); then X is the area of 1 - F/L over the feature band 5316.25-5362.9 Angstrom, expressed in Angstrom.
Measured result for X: -3.2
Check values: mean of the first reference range 4.68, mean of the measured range 5.43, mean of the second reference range 5.24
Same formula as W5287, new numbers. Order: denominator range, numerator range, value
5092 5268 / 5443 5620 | 1.36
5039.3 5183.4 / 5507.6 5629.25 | 1.43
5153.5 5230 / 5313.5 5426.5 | 1.38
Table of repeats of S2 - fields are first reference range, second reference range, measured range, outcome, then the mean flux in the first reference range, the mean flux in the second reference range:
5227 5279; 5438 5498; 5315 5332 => -0.5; 5.08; 5.42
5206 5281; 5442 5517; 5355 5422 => -1.3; 4.99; 5.43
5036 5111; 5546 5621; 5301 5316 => -1.3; 4.82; 5.36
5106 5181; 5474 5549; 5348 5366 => -2.8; 4.22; 5.45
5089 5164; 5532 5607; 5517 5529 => -0.8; 4.58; 5.34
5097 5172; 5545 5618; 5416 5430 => -0.9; 4.41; 5.37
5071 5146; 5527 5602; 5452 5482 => -1.4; 4.65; 5.35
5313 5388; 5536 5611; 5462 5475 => -0.3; 5.41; 5.36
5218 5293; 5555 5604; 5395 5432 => 0.2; 5.14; 5.27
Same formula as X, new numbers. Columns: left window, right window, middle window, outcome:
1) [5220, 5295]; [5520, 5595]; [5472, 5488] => -0.58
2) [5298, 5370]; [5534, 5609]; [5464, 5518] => -0.60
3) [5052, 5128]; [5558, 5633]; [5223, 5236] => 0.10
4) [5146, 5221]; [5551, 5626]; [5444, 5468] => -2.00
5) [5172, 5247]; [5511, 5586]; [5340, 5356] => -1.93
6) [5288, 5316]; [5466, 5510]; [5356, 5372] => -0.32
